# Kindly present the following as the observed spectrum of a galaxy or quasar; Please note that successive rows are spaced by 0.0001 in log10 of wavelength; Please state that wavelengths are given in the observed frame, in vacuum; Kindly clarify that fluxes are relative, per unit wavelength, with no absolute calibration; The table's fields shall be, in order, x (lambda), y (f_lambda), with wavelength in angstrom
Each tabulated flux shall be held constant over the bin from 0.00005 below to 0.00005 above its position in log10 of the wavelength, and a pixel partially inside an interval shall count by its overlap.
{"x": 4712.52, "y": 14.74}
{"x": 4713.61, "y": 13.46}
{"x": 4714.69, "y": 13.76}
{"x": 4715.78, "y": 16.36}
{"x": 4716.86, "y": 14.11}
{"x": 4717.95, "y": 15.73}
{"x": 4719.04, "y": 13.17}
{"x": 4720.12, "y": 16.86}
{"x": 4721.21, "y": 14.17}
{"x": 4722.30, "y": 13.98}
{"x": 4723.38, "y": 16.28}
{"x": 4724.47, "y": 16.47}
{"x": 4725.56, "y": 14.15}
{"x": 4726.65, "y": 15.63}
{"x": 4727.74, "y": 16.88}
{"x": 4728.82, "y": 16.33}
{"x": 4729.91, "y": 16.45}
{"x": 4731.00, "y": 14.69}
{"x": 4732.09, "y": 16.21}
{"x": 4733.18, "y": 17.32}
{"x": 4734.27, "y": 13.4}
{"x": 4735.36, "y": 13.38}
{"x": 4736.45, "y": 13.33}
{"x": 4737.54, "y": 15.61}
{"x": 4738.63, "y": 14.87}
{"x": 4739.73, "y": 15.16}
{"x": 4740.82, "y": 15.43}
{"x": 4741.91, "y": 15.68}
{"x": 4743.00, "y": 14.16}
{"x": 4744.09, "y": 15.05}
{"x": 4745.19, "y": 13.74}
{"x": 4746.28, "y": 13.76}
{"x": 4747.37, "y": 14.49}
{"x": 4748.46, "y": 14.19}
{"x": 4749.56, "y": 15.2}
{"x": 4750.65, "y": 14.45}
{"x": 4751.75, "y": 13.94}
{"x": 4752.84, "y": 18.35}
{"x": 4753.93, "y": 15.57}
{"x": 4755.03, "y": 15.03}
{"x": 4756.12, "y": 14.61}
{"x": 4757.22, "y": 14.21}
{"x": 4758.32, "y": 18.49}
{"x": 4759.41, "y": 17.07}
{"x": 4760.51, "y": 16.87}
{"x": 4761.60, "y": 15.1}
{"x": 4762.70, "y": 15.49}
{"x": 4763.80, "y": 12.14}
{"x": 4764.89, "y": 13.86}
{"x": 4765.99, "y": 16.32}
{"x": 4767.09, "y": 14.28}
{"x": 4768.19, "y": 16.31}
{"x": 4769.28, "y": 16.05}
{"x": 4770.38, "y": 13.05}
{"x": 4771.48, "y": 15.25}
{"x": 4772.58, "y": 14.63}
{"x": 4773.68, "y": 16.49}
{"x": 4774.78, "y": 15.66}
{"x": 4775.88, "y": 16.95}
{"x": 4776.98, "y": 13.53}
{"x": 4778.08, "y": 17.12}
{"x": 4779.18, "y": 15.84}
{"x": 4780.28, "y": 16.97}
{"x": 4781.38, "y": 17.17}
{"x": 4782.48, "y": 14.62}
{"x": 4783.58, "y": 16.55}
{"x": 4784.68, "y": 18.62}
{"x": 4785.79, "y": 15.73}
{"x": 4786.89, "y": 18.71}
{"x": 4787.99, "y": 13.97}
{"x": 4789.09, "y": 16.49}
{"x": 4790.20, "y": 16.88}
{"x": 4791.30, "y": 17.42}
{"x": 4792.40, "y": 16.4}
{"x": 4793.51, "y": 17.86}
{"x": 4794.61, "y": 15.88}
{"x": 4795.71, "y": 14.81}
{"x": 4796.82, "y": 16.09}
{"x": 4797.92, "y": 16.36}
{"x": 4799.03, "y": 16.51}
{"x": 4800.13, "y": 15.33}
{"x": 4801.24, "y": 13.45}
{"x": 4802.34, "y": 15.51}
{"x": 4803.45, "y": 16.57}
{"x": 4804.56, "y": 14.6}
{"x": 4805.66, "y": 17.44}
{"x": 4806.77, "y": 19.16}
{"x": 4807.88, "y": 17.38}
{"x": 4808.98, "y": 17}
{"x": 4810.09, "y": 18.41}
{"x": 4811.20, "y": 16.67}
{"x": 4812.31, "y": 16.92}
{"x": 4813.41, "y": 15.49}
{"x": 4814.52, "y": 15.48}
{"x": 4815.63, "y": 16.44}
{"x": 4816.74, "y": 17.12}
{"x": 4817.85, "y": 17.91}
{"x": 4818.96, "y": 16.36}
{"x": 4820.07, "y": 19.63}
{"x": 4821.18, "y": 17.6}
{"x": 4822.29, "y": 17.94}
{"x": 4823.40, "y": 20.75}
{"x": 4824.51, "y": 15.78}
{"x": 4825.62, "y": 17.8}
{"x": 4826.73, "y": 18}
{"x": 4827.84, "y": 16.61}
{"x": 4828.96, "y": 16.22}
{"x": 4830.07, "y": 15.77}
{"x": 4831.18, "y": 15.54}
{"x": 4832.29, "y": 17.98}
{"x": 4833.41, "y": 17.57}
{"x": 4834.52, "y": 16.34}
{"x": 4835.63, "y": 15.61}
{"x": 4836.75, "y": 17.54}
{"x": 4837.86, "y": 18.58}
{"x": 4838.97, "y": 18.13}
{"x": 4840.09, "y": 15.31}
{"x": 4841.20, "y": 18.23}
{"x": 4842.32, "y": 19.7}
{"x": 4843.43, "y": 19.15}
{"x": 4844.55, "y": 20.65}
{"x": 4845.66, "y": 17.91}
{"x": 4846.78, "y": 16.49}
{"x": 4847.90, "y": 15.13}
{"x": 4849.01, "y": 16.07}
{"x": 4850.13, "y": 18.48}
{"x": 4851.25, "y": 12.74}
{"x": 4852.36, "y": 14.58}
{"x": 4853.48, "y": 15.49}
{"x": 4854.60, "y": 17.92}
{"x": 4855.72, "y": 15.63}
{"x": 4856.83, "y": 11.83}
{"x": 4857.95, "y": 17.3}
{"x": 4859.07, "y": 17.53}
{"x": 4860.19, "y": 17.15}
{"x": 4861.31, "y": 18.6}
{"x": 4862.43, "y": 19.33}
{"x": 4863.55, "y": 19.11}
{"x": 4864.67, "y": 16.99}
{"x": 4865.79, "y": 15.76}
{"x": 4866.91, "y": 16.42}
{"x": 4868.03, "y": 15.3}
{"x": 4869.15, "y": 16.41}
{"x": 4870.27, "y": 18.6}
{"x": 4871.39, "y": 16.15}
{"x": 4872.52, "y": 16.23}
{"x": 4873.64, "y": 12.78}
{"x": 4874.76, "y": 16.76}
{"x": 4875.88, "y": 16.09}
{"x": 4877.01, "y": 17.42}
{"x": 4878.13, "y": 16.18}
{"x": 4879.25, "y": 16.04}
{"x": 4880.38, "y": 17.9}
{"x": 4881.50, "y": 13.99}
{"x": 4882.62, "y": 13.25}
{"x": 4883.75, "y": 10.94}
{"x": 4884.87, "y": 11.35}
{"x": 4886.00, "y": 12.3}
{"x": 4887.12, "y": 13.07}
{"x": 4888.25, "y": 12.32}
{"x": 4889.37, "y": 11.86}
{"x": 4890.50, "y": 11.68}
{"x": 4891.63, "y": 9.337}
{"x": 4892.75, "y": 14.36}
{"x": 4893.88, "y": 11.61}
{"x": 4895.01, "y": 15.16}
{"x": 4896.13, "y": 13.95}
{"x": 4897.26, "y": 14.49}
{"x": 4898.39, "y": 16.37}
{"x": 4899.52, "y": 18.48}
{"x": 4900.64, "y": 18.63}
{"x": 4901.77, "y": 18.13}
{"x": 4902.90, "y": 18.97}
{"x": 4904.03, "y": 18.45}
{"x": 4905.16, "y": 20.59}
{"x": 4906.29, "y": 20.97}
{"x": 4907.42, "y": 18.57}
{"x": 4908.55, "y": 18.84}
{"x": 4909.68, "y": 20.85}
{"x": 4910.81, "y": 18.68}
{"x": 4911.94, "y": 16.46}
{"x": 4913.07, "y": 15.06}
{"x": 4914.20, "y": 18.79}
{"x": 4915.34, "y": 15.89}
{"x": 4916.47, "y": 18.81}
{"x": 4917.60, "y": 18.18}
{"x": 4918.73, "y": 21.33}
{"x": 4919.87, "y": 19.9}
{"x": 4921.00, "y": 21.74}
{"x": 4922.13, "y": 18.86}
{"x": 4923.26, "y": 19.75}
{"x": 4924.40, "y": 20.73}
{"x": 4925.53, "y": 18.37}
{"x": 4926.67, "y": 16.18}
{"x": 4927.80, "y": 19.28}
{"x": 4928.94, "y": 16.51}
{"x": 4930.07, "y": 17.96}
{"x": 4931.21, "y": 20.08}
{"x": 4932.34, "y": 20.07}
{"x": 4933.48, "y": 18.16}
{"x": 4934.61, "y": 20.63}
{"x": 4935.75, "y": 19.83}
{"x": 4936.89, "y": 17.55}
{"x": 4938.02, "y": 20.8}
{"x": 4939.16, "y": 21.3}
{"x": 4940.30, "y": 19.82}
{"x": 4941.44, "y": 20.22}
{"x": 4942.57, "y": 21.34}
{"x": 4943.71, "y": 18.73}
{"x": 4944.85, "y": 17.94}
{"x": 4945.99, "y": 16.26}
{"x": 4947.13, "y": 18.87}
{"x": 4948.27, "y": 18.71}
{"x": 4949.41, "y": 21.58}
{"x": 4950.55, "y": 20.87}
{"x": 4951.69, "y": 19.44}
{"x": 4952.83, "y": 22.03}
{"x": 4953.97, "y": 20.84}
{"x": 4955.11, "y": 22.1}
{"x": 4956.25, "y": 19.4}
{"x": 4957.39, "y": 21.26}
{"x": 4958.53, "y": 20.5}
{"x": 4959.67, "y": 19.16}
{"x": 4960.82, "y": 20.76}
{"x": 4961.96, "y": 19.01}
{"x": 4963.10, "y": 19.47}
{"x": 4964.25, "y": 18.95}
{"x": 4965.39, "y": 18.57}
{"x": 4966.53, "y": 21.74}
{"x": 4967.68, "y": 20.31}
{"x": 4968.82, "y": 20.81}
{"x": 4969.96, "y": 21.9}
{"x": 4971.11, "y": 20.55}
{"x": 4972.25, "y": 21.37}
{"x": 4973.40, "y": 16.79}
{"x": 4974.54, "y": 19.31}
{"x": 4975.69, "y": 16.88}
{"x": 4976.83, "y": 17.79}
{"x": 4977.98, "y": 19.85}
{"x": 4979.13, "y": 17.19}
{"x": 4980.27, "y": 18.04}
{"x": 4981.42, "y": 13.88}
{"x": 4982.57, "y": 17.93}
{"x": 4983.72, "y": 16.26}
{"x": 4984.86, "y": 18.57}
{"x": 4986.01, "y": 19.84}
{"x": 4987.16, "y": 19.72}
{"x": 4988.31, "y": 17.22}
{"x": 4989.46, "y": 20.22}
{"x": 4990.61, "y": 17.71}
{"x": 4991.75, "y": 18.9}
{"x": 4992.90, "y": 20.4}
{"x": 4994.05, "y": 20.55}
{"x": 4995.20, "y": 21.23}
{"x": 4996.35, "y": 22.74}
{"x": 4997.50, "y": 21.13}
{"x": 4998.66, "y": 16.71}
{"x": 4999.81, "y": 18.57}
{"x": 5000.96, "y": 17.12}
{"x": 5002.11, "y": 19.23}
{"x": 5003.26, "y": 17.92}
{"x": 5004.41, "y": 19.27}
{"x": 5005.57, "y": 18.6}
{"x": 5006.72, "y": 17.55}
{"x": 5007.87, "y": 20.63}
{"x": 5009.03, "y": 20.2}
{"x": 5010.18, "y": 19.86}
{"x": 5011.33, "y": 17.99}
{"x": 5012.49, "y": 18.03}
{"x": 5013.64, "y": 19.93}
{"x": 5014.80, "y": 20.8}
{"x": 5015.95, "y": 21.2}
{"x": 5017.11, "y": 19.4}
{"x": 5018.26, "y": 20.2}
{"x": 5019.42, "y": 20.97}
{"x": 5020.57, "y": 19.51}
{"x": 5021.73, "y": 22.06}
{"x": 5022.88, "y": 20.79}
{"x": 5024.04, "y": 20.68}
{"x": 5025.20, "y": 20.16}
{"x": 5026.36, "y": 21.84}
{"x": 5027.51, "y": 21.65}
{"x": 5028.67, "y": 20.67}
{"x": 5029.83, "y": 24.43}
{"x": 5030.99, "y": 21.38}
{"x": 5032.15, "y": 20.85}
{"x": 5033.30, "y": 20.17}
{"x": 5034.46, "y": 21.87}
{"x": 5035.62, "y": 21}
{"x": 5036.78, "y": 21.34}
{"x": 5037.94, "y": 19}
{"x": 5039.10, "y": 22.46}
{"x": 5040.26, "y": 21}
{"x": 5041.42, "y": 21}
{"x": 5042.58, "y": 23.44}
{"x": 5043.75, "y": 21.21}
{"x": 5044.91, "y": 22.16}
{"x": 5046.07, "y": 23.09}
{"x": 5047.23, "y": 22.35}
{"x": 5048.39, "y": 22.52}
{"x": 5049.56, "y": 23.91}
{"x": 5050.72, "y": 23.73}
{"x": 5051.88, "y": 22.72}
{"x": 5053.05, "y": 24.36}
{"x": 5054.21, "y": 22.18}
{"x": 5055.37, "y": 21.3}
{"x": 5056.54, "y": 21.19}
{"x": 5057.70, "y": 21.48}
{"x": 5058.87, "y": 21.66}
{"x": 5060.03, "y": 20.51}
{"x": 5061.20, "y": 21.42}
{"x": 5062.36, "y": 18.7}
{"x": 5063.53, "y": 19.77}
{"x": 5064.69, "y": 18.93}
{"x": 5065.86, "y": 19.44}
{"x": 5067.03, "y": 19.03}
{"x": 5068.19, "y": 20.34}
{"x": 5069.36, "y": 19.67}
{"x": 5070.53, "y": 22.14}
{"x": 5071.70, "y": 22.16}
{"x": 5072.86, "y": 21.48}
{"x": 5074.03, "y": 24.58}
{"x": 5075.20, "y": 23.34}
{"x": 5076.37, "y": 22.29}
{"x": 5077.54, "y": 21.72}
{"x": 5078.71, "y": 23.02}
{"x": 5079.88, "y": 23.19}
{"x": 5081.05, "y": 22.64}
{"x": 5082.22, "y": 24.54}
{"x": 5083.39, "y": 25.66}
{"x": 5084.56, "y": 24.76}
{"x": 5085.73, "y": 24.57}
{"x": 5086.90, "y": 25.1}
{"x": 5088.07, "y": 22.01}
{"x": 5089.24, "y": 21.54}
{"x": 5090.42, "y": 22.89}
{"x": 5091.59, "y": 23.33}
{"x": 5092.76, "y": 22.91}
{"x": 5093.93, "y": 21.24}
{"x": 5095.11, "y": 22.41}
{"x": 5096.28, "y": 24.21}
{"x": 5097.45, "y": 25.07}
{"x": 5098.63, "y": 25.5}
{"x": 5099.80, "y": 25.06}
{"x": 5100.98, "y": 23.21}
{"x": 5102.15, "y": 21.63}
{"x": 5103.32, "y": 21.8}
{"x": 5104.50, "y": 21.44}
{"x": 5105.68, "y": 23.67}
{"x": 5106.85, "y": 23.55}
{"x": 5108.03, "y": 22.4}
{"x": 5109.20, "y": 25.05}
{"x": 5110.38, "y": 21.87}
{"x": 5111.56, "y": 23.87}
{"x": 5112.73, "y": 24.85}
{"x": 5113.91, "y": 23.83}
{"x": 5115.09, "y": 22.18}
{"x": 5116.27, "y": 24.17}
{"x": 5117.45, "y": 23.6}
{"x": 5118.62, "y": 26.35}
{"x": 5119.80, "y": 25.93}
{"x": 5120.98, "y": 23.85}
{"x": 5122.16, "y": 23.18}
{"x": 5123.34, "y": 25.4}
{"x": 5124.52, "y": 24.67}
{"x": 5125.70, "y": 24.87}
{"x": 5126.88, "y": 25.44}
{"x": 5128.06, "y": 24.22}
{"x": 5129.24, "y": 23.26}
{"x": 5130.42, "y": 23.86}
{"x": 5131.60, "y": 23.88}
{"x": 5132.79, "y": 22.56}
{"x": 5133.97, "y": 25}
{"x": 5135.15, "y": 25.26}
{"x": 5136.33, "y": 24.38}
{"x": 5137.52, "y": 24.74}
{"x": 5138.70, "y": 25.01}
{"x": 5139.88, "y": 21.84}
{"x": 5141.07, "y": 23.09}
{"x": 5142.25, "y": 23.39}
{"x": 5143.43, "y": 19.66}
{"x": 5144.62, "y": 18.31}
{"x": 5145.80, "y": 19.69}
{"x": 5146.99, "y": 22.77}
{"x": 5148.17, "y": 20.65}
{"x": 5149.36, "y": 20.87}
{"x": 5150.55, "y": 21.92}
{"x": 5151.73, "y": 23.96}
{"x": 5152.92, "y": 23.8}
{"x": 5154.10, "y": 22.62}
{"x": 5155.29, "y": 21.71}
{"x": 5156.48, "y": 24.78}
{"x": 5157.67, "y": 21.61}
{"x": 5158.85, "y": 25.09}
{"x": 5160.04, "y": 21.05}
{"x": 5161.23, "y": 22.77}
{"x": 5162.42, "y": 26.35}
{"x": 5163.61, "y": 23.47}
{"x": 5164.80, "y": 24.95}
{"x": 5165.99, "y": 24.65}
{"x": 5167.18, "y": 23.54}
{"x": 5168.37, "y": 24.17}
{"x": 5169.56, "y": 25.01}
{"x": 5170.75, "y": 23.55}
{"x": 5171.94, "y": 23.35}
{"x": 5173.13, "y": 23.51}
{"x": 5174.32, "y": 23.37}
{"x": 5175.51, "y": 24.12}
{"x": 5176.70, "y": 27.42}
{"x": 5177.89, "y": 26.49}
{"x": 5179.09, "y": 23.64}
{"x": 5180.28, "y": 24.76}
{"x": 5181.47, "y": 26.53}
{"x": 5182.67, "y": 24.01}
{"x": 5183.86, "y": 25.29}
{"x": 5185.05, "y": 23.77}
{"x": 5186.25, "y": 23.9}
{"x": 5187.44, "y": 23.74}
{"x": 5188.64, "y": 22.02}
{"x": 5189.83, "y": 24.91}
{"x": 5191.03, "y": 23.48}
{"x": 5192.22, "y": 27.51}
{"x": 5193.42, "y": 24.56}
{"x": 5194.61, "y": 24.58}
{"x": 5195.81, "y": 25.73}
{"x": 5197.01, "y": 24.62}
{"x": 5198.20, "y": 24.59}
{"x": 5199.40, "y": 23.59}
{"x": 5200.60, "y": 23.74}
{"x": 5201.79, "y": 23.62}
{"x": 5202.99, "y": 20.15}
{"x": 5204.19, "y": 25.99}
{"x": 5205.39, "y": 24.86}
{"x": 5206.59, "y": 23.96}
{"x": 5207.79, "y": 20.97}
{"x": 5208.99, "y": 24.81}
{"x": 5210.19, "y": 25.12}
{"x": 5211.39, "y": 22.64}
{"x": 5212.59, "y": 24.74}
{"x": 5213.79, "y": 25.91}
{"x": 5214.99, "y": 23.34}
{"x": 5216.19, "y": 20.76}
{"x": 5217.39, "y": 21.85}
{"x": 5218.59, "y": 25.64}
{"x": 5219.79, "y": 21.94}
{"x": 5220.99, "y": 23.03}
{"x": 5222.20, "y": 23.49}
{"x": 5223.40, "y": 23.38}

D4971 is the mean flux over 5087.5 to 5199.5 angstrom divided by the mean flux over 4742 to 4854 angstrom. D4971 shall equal 1.45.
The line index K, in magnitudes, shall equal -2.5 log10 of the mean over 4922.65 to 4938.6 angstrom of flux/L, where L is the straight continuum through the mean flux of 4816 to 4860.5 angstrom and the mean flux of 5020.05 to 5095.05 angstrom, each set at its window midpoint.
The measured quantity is 0.006 mag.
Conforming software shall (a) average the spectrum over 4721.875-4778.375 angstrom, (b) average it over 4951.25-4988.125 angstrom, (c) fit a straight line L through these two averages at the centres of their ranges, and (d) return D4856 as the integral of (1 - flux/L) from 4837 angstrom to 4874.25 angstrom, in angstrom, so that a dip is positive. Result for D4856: 0.79 angstrom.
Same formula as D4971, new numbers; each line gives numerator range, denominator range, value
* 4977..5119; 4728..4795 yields 1.37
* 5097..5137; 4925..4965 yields 1.23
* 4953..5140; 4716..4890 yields 1.35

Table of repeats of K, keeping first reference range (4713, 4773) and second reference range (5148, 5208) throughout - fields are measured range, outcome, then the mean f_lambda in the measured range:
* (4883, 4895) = 0.44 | 12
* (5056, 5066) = 0.06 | 20.4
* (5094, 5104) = -0.05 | 23.5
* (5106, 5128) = -0.07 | 24.2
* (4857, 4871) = 0.02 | 17.2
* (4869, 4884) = 0.14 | 15.7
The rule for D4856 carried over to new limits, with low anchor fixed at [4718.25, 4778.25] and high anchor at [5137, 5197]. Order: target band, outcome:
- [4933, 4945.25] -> -0.4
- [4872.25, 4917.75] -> 5.9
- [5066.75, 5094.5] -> -1.0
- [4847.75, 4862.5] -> 1.0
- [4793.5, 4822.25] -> -0.4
